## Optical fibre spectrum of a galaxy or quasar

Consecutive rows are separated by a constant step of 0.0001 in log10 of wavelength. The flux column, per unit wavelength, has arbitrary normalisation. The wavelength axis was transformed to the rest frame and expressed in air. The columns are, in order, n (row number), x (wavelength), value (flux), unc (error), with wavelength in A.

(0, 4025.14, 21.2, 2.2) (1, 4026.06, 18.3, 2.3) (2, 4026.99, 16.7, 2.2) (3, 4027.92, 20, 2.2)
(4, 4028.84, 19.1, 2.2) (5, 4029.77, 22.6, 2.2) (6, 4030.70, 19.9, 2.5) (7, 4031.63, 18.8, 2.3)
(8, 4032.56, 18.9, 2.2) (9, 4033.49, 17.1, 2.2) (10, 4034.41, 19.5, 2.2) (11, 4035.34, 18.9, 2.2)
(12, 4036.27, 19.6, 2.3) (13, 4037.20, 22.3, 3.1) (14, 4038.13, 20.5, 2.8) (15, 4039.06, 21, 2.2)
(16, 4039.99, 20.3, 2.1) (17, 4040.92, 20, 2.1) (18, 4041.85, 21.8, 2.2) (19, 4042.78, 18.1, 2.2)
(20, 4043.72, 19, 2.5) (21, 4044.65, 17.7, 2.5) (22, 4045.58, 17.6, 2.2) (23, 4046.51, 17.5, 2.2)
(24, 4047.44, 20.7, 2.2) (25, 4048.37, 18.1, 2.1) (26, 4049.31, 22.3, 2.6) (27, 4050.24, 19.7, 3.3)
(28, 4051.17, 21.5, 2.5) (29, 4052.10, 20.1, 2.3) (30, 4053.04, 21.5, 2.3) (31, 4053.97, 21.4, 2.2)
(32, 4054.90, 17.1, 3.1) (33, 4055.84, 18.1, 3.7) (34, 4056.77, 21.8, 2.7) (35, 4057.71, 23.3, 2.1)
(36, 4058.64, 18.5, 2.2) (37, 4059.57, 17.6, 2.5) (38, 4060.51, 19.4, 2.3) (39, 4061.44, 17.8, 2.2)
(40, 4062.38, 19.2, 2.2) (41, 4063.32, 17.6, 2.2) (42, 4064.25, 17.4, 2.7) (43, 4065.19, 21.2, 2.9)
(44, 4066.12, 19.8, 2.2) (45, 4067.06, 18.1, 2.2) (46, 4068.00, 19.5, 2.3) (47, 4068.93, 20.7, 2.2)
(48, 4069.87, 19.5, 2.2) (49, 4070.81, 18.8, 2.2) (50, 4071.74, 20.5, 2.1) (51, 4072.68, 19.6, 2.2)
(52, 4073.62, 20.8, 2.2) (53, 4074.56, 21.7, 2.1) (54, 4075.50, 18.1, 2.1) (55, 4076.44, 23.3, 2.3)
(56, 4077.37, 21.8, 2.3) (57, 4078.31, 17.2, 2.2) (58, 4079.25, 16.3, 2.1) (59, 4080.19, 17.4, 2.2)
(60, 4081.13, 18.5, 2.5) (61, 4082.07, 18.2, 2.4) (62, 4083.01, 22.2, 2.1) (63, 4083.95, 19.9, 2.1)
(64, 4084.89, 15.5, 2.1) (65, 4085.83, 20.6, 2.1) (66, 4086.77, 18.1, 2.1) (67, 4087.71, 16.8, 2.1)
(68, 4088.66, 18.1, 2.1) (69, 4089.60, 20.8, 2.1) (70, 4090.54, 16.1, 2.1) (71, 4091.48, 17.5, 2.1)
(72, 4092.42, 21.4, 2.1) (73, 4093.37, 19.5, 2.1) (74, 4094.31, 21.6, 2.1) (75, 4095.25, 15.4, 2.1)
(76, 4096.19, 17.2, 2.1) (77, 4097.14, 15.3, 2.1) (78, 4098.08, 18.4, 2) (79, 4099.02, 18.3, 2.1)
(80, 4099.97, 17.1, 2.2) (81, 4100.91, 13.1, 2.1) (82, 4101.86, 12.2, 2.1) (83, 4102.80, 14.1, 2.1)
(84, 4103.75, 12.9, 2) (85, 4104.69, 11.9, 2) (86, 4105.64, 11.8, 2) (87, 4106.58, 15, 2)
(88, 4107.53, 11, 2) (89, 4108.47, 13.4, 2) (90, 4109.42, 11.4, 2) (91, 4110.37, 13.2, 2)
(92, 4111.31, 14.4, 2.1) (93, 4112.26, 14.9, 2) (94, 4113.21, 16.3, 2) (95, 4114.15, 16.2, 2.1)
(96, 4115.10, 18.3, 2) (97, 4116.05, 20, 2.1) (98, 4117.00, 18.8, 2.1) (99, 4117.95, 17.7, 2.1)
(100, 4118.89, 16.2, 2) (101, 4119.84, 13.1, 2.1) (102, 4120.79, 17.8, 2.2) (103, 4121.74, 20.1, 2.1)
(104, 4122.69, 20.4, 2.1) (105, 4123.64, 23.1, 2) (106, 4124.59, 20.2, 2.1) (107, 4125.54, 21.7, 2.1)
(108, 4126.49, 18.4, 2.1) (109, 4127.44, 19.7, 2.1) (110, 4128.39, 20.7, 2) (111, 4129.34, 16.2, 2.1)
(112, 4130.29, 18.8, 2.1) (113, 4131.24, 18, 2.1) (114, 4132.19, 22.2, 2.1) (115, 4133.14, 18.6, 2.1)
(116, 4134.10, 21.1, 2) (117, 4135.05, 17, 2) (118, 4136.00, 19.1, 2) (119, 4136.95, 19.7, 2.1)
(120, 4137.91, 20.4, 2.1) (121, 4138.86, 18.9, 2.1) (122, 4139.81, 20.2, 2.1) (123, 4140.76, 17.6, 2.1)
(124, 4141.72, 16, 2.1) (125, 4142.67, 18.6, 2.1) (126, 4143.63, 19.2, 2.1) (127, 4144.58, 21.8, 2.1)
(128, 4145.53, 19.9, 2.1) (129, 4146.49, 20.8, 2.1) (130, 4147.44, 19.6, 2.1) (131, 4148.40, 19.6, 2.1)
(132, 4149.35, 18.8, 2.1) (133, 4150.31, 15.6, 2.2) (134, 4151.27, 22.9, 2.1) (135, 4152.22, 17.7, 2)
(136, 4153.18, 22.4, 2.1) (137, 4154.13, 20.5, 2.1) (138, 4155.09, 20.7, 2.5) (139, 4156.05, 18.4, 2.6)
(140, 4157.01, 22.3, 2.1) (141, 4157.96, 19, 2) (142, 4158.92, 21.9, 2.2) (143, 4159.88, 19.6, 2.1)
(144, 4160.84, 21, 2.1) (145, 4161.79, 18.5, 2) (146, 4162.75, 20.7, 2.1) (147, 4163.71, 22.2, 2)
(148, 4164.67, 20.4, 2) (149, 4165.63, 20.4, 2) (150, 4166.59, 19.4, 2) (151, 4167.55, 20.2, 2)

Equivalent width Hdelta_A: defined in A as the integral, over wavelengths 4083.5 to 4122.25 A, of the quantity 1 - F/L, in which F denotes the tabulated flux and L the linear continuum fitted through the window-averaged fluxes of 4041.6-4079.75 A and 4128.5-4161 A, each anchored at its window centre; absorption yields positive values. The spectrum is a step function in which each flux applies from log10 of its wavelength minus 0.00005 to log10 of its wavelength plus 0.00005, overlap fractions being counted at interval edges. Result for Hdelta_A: 6.3 A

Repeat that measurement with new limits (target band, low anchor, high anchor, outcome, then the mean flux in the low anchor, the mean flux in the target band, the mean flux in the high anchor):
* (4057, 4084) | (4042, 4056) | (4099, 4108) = -3.8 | 19.4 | 19.5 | 13.5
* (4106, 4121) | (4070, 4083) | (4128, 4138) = 3.0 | 19.5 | 15.4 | 19.2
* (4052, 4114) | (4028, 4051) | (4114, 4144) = 4.8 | 19.7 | 17.8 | 18.9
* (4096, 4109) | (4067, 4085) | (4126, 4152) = 3.4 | 19.5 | 14.3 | 19.2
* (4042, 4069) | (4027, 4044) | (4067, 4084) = 0.4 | 19.8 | 19.4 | 19.6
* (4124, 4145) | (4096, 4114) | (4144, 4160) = -1.6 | 14.3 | 19.3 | 20.1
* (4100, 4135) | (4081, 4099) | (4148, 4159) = 4.3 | 18.5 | 16.8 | 19.9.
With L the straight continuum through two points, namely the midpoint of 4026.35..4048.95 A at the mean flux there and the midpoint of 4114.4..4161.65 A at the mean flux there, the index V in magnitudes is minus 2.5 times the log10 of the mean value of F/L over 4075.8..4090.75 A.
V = 0.031 mag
